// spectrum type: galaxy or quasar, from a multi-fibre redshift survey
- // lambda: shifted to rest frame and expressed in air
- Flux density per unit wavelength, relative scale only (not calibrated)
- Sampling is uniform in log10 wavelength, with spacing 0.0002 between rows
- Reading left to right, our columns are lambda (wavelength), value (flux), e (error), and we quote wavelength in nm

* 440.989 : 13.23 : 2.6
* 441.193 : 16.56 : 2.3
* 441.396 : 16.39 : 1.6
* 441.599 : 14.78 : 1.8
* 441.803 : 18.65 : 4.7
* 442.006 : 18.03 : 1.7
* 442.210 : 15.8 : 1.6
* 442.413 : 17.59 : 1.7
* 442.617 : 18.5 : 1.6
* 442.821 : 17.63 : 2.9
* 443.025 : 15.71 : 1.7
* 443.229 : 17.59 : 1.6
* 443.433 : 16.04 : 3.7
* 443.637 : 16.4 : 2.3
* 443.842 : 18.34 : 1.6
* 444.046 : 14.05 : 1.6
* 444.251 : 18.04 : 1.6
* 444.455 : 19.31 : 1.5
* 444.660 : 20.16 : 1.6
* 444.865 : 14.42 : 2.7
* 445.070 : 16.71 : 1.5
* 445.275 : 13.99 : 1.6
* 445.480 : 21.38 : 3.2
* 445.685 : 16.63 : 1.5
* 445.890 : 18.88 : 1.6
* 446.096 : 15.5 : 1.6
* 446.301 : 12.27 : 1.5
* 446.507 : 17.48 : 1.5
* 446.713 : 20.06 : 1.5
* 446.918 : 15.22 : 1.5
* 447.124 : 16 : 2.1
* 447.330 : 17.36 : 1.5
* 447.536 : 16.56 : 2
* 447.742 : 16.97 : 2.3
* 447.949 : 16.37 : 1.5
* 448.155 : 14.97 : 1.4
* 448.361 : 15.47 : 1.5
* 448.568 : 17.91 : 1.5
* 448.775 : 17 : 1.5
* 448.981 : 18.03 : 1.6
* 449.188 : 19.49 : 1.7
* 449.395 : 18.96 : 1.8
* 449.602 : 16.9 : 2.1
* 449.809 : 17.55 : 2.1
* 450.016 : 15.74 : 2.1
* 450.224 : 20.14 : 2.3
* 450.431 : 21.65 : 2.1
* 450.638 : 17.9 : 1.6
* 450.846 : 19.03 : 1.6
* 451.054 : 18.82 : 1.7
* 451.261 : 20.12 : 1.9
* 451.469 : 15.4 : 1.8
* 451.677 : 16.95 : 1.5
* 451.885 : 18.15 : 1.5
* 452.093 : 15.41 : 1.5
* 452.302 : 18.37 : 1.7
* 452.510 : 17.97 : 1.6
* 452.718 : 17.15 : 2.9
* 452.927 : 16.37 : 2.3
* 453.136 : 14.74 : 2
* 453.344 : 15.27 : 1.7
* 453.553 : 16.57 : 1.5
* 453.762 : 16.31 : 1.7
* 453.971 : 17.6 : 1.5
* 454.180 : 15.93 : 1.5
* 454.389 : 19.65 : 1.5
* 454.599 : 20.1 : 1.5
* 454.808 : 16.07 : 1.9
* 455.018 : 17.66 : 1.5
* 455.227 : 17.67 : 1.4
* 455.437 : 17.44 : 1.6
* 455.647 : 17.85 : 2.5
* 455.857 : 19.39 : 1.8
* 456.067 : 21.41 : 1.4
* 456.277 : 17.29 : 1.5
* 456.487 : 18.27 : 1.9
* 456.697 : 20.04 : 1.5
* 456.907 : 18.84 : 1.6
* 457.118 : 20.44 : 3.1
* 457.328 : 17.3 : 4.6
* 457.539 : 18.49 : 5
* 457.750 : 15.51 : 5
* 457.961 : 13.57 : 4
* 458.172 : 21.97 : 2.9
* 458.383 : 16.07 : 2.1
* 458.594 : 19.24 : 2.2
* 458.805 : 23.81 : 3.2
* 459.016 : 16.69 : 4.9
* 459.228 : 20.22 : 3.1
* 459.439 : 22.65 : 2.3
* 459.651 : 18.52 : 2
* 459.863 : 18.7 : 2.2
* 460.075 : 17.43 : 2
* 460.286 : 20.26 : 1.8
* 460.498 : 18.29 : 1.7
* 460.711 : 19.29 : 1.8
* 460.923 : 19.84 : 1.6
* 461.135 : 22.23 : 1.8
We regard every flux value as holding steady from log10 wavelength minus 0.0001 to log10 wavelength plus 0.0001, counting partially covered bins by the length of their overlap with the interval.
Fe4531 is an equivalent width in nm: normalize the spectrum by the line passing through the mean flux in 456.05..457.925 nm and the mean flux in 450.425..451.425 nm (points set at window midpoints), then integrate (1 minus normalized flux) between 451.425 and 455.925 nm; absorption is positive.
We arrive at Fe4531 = 0.365 nm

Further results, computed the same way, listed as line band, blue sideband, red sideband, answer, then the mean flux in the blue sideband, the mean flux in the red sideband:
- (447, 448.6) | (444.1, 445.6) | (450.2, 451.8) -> 0.15 nm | 17.6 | 18.7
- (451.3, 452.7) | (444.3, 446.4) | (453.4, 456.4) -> 0.03 nm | 17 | 17.9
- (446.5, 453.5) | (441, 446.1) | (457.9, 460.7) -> 0.20 nm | 17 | 19.1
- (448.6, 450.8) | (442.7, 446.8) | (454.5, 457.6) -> -0.08 nm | 17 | 18.6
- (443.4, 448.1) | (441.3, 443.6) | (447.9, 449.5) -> 0.08 nm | 17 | 17.3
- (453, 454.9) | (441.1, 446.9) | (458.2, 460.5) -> 0.17 nm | 17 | 19.4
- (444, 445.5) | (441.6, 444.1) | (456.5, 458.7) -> 0.00 nm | 17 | 18.2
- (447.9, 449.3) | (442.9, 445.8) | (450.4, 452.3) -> 0.05 nm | 17.1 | 18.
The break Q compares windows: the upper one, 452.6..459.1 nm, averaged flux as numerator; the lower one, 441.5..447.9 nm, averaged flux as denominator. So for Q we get 1.1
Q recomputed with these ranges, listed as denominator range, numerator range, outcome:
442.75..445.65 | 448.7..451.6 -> 1.07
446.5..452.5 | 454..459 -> 1.05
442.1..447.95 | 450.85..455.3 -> 1.02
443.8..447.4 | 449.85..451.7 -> 1.09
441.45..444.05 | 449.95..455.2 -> 1.04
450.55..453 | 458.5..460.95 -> 1.11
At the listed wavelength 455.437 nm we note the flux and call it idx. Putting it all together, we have 17.44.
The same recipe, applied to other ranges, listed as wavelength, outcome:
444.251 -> 18.04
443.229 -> 17.59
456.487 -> 18.27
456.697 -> 20.04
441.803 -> 18.65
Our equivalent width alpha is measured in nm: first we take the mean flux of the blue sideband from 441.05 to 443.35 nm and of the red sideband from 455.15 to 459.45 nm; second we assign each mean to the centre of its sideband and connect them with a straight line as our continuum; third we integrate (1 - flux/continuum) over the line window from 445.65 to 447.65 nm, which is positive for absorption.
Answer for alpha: 0.10 nm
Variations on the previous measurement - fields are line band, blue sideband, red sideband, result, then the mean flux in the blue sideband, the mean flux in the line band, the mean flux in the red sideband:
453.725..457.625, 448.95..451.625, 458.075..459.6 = 0.22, 18.4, 18.3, 20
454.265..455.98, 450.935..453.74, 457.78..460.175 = -0.04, 17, 18.2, 18.9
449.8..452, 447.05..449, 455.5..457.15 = -0.11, 16.6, 18.3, 19.1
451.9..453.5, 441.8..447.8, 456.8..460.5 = 0.13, 17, 16.6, 18.8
